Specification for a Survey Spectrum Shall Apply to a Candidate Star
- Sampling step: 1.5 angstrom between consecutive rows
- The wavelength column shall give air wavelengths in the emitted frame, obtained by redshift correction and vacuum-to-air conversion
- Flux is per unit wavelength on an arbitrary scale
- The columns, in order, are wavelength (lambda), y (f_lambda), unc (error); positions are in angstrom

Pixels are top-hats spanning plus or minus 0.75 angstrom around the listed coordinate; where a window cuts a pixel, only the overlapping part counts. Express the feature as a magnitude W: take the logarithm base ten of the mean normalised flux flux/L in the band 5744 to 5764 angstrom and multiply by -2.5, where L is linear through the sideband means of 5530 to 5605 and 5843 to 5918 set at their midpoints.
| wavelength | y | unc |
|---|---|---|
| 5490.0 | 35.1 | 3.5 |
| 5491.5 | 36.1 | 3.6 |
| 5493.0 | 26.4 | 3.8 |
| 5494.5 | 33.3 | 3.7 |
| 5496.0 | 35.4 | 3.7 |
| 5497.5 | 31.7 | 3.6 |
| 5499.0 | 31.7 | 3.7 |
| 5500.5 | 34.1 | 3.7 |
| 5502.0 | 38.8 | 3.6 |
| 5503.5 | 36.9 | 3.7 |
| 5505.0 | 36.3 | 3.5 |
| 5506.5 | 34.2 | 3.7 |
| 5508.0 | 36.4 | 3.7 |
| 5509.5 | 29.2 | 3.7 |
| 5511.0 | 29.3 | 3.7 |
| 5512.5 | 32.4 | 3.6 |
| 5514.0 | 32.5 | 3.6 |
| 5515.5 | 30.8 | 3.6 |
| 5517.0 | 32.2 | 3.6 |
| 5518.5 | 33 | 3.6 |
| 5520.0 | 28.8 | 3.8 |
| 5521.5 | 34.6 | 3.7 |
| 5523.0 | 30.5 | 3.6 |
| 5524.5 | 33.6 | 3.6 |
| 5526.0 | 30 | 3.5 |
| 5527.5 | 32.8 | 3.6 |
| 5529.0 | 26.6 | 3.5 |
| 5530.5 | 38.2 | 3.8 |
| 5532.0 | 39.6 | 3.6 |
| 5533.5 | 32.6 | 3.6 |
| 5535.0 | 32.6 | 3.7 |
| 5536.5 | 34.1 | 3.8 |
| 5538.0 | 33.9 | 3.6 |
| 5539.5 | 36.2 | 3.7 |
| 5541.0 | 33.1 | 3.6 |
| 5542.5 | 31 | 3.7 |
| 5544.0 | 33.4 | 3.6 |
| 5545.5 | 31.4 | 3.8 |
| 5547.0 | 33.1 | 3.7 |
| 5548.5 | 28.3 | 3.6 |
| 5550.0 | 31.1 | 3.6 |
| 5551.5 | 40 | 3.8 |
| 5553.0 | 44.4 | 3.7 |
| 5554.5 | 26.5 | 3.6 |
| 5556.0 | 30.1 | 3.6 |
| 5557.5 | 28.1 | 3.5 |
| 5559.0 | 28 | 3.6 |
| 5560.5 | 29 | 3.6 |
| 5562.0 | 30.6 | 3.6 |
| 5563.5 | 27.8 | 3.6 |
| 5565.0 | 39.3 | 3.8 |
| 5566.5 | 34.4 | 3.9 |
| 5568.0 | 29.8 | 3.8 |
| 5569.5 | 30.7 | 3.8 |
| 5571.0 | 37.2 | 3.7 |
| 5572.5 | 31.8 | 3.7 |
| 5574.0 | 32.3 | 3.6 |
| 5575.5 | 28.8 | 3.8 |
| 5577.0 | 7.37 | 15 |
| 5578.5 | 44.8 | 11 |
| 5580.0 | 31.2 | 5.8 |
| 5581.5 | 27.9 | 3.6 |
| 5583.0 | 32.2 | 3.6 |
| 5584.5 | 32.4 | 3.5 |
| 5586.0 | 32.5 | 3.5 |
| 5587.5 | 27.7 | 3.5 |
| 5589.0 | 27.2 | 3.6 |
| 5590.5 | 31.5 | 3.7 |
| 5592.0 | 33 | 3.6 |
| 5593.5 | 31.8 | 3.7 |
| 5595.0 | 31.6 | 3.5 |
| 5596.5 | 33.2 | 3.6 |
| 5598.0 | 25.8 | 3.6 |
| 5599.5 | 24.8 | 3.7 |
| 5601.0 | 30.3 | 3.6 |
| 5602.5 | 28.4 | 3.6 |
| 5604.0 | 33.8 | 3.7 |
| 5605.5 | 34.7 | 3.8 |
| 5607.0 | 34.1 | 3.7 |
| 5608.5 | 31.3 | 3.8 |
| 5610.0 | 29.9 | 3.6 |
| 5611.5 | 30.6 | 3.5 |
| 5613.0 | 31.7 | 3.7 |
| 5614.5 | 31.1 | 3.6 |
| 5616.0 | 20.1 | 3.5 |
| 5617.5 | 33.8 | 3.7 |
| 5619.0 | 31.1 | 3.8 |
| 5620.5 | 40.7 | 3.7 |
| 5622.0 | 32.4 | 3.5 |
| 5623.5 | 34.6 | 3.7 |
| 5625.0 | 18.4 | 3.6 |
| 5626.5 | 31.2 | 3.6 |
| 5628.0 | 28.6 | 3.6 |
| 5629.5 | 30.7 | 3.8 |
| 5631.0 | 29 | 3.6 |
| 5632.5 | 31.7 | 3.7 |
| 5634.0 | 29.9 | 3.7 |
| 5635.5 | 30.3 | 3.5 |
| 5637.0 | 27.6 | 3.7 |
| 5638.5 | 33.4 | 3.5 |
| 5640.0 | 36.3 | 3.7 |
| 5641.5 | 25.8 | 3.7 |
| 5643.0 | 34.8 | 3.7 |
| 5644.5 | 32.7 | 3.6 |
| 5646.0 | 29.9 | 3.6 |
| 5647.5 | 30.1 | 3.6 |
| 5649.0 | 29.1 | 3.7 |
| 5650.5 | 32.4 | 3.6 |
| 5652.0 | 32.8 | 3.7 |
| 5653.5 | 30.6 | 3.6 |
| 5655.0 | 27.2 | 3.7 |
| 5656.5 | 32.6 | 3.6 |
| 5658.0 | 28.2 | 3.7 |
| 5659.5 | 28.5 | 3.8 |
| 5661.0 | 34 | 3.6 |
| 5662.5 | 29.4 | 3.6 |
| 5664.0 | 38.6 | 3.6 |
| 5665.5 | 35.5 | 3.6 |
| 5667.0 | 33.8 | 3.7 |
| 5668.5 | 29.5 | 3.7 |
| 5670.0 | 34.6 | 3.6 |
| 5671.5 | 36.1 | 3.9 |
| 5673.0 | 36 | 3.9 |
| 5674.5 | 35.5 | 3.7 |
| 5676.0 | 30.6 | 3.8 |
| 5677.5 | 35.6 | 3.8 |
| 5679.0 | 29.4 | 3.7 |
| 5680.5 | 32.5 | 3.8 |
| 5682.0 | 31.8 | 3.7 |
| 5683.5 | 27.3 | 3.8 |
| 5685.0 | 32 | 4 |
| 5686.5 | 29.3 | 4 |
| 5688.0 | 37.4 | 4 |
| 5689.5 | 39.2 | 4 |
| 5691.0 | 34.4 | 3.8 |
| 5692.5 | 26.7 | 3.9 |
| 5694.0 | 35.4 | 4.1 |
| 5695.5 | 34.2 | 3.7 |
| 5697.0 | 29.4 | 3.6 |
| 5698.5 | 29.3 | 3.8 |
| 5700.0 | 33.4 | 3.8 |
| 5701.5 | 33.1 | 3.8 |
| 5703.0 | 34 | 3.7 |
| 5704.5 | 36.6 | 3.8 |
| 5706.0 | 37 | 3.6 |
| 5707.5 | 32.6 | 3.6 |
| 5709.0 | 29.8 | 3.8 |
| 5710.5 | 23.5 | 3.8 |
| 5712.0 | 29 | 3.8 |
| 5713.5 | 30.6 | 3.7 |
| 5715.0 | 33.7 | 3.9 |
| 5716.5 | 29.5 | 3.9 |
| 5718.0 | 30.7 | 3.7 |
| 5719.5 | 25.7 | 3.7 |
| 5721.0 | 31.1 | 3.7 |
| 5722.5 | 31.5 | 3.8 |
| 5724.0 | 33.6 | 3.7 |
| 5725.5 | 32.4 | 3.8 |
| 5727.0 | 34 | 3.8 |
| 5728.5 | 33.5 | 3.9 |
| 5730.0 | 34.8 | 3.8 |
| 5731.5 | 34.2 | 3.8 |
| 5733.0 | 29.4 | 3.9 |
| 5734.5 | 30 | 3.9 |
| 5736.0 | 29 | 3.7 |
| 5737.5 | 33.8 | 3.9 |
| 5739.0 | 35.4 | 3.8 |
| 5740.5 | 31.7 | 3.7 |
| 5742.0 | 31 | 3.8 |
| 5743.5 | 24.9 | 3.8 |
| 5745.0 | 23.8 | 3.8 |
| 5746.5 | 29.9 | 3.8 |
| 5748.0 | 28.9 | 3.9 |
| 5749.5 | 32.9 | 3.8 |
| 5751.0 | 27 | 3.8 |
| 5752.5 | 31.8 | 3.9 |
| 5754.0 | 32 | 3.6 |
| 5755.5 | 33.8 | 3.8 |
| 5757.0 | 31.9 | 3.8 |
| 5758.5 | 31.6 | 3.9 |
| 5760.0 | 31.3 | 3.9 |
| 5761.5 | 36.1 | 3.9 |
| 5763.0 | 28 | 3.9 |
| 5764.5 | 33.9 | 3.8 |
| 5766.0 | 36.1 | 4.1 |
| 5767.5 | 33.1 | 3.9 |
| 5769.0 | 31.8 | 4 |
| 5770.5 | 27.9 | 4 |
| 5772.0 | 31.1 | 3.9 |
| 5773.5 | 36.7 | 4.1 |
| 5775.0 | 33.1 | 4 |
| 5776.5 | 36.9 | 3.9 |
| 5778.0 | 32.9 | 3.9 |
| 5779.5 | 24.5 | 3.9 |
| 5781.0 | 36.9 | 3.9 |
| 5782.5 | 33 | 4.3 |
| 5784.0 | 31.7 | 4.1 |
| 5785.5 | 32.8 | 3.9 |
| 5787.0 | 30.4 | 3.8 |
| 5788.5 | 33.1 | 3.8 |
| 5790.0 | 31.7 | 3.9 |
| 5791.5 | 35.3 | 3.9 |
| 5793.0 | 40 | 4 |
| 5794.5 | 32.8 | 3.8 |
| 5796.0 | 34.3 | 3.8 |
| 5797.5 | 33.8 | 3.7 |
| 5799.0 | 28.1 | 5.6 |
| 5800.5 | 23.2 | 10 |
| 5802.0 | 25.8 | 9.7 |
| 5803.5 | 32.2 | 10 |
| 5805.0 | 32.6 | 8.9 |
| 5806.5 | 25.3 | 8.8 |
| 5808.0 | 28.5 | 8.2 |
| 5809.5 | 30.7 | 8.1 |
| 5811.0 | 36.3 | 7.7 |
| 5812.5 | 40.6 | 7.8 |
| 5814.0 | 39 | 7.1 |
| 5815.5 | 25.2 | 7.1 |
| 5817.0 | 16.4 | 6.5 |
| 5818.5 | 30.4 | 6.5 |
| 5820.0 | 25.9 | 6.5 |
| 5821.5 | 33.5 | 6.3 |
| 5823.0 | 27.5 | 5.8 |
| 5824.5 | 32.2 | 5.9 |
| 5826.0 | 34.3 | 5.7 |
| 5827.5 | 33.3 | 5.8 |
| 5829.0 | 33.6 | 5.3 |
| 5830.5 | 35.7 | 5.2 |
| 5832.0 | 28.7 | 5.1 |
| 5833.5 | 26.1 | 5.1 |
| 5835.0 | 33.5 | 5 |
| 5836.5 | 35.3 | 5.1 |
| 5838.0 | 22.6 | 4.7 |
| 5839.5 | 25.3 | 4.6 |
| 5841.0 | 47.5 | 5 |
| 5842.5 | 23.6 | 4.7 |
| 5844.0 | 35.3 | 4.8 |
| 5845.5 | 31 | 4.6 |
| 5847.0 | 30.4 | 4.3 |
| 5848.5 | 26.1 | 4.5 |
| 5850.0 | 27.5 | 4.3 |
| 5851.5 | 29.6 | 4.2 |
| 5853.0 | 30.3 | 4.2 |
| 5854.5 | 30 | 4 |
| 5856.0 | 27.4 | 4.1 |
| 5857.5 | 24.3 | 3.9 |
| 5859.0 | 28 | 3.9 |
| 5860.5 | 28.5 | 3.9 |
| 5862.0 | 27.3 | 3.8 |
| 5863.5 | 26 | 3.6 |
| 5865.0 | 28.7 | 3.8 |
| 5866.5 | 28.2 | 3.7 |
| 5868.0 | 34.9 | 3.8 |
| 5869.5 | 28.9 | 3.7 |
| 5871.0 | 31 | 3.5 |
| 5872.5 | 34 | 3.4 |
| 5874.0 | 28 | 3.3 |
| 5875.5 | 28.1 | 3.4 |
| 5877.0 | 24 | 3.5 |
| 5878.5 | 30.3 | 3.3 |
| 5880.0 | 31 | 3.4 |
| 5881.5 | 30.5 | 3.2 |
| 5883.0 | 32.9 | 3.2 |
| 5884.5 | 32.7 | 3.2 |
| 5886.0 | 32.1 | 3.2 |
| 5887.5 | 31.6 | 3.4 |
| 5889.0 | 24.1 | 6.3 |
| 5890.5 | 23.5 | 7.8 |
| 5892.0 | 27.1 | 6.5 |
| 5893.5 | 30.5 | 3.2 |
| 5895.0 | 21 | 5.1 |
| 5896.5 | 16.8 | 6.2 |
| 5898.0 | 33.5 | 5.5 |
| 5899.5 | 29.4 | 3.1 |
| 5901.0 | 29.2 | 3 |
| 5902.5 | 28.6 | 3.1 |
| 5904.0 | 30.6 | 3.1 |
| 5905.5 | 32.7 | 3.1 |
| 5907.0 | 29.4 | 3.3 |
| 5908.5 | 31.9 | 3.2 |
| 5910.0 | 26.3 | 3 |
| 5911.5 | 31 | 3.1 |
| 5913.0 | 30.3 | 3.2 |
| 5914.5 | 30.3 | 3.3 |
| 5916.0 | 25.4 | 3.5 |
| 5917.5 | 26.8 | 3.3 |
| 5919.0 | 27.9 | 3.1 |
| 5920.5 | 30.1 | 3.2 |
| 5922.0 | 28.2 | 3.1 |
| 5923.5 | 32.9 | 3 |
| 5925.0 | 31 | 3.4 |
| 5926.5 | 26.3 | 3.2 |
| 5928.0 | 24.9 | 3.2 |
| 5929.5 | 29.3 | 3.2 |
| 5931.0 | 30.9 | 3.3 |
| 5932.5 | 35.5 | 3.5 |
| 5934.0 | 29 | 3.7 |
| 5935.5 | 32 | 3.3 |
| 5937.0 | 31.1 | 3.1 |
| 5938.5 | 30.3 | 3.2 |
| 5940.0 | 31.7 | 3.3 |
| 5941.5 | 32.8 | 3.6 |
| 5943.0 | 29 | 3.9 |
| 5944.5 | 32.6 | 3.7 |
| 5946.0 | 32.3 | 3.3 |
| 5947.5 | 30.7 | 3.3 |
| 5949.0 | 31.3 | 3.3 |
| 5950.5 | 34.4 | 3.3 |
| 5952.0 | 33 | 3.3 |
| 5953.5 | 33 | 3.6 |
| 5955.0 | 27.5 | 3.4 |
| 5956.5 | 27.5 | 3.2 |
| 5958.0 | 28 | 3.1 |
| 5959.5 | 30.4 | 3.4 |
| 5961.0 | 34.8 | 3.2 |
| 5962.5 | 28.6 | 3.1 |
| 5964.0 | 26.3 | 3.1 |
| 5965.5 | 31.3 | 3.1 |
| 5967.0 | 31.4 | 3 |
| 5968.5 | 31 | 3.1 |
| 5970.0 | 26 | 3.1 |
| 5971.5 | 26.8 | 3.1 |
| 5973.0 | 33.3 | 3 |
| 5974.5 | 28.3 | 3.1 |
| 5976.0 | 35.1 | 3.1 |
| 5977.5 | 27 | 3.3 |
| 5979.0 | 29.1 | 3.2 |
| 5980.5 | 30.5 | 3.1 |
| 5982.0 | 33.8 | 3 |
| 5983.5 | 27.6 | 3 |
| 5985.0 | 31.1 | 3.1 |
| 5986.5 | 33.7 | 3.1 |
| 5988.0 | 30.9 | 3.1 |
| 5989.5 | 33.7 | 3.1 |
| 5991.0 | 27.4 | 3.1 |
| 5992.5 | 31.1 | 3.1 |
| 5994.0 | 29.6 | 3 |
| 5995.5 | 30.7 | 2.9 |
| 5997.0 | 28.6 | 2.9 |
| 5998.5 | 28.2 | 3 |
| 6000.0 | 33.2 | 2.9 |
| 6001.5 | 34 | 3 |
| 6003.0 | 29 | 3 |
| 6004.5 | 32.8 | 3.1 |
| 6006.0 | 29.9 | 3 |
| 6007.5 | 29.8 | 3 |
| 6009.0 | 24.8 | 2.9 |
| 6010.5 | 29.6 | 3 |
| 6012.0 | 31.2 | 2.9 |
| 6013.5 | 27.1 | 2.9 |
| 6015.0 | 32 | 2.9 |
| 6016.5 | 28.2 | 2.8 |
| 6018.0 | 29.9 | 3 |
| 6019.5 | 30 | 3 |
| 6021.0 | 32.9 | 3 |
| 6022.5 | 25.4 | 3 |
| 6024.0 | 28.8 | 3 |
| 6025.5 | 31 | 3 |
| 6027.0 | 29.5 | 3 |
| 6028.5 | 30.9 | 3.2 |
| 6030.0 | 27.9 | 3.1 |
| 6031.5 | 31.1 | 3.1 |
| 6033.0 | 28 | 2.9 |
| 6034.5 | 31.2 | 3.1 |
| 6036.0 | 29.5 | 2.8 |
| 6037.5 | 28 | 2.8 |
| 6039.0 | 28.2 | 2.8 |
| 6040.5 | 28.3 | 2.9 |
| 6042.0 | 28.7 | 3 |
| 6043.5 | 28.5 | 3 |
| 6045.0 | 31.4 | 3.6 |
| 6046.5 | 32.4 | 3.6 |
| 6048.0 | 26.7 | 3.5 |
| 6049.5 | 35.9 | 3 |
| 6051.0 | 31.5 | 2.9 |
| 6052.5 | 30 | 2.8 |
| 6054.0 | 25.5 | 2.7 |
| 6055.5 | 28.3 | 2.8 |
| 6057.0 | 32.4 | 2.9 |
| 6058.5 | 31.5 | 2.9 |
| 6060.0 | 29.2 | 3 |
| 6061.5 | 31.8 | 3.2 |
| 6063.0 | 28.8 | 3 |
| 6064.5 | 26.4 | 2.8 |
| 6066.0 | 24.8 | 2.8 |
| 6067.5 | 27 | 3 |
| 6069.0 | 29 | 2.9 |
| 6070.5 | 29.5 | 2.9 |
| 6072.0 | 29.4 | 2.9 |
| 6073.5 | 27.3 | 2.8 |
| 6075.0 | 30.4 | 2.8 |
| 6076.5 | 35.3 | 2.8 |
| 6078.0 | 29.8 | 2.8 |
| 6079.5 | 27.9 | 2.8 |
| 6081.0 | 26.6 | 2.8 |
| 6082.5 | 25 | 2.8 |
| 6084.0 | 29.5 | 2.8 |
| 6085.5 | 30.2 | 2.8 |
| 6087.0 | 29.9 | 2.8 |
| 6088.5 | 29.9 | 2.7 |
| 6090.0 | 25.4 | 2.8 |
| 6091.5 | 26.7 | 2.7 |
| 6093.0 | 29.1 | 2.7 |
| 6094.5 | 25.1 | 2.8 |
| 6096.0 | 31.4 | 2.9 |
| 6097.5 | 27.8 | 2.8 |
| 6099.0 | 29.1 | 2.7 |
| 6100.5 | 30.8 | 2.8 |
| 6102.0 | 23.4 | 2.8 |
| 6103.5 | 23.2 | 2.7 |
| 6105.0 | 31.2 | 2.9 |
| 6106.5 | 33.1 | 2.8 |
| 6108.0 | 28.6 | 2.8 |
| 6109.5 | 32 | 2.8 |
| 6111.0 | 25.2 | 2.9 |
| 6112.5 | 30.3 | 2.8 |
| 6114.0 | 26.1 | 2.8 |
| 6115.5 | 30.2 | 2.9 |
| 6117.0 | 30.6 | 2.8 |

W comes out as -0.02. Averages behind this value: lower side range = 31.7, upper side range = 28.9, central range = 30.7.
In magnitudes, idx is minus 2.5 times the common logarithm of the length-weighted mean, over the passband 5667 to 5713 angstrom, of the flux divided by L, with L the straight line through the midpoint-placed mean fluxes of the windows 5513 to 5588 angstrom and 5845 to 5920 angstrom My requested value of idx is -0.064 mag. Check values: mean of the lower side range 32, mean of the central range 32.5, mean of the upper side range 28.8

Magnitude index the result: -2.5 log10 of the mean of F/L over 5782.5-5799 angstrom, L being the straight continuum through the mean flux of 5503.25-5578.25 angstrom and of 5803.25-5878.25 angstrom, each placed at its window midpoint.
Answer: -0.10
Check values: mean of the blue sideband 32.2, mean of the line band 33.3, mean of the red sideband 30.1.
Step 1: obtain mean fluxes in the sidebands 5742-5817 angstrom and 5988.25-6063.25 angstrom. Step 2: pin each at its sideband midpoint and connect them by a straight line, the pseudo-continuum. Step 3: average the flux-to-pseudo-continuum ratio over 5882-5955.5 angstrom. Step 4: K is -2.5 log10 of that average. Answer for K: 0.03 mag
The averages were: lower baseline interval 31.6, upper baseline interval 29.9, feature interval 29.7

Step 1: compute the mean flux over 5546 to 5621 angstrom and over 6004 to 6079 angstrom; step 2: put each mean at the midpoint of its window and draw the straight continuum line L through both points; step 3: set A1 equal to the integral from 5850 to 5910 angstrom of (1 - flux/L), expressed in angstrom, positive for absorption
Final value 2.5 angstrom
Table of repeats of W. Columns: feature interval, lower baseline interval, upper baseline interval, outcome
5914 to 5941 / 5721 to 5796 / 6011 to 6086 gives 0.031 mag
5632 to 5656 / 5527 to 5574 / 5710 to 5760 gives 0.030 mag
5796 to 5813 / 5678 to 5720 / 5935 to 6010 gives 0.022 mag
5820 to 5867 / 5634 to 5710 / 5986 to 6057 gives 0.040 mag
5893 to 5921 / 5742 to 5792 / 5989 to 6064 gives 0.082 mag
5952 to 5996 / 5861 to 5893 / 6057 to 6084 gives -0.041 mag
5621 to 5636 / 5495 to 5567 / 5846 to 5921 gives 0.067 mag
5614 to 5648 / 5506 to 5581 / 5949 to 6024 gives 0.039 mag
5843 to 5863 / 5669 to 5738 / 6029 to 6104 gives 0.075 mag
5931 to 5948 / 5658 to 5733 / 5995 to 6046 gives -0.042 mag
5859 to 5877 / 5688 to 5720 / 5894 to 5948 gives 0.035 mag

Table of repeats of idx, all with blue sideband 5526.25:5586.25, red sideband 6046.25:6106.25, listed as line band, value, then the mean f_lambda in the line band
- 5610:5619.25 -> 0.073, 29.7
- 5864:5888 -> -0.009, 30.4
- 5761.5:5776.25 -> -0.067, 32.8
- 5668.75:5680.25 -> -0.078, 33.7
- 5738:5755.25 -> 0.029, 30.1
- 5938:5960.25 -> -0.047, 31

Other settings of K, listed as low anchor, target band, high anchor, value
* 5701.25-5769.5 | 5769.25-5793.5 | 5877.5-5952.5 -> -0.06 mag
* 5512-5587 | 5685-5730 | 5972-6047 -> -0.03 mag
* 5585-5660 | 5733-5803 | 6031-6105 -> -0.06 mag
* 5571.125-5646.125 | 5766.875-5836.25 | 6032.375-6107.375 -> -0.06 mag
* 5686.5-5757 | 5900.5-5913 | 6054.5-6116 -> 0.01 mag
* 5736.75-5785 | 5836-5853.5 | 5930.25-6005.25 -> 0.04 mag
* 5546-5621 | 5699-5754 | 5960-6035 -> -0.02 mag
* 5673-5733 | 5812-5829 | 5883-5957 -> 0.00 mag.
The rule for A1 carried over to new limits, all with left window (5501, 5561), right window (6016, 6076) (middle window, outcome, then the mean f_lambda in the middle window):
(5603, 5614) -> 0.1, 32.2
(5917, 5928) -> 0.5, 28.8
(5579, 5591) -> 0.7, 30.6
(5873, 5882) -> 0.5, 28.7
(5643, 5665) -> 0.5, 31.3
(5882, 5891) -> 0.2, 29.7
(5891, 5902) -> 1.3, 26.8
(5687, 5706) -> -1.1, 33.7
